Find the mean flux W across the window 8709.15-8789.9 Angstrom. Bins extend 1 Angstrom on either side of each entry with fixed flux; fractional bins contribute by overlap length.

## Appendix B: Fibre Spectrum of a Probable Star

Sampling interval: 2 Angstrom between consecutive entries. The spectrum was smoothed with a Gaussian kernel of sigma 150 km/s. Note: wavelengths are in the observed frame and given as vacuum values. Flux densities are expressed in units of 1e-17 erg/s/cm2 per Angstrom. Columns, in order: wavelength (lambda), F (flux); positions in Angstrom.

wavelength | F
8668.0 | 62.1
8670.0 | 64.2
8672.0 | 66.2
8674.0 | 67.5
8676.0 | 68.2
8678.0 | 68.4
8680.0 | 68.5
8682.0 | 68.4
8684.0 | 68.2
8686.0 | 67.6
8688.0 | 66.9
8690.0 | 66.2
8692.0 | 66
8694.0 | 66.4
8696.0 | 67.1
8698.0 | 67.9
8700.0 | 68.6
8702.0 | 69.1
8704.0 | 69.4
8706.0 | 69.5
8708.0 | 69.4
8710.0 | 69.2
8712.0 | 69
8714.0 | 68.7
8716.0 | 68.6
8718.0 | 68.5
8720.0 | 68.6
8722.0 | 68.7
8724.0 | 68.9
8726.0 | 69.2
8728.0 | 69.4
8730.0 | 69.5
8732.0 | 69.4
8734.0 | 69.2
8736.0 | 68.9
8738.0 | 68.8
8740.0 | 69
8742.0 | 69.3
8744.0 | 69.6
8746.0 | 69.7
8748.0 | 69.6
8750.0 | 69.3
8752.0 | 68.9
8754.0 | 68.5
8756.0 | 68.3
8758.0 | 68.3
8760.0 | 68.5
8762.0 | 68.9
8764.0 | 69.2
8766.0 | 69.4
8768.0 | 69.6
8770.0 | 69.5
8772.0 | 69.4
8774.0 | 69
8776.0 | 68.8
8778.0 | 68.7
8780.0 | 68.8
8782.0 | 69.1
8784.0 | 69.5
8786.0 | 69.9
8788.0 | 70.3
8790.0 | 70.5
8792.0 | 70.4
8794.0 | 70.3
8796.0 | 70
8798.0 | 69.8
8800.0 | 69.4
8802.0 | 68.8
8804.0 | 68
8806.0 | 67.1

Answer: 69.1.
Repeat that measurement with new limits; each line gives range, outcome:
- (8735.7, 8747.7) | 69.3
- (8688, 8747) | 68.7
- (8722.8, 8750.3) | 69.3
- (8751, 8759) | 68.5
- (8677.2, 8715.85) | 68.1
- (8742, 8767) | 69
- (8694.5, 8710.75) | 68.7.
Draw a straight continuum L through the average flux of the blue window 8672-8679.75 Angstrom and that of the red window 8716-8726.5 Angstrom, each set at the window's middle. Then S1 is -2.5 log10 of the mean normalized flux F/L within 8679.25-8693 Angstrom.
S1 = 0.01 mag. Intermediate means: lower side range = 67.8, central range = 67.4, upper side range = 68.7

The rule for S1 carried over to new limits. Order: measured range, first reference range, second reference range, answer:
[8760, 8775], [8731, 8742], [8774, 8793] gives 0.00 mag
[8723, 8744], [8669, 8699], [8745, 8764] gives -0.01 mag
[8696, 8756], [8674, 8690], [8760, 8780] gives -0.01 mag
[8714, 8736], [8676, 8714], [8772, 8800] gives -0.01 mag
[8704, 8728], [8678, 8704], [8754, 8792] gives -0.01 mag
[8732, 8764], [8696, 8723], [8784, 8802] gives 0.01 mag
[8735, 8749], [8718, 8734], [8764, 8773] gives 0.00 mag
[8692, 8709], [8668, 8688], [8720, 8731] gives 0.00 mag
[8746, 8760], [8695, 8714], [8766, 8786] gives 0.00 mag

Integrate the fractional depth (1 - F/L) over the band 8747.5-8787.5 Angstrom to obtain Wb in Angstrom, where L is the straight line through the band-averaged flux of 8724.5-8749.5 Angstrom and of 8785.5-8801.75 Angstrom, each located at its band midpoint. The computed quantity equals 0.4 Angstrom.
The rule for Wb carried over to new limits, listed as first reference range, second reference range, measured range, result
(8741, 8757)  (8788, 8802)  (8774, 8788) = 0.11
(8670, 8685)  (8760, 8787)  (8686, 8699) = 0.21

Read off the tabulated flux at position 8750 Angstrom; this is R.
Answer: 69.3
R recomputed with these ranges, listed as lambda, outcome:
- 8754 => 68.5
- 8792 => 70.4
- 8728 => 69.4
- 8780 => 68.8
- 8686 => 67.6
